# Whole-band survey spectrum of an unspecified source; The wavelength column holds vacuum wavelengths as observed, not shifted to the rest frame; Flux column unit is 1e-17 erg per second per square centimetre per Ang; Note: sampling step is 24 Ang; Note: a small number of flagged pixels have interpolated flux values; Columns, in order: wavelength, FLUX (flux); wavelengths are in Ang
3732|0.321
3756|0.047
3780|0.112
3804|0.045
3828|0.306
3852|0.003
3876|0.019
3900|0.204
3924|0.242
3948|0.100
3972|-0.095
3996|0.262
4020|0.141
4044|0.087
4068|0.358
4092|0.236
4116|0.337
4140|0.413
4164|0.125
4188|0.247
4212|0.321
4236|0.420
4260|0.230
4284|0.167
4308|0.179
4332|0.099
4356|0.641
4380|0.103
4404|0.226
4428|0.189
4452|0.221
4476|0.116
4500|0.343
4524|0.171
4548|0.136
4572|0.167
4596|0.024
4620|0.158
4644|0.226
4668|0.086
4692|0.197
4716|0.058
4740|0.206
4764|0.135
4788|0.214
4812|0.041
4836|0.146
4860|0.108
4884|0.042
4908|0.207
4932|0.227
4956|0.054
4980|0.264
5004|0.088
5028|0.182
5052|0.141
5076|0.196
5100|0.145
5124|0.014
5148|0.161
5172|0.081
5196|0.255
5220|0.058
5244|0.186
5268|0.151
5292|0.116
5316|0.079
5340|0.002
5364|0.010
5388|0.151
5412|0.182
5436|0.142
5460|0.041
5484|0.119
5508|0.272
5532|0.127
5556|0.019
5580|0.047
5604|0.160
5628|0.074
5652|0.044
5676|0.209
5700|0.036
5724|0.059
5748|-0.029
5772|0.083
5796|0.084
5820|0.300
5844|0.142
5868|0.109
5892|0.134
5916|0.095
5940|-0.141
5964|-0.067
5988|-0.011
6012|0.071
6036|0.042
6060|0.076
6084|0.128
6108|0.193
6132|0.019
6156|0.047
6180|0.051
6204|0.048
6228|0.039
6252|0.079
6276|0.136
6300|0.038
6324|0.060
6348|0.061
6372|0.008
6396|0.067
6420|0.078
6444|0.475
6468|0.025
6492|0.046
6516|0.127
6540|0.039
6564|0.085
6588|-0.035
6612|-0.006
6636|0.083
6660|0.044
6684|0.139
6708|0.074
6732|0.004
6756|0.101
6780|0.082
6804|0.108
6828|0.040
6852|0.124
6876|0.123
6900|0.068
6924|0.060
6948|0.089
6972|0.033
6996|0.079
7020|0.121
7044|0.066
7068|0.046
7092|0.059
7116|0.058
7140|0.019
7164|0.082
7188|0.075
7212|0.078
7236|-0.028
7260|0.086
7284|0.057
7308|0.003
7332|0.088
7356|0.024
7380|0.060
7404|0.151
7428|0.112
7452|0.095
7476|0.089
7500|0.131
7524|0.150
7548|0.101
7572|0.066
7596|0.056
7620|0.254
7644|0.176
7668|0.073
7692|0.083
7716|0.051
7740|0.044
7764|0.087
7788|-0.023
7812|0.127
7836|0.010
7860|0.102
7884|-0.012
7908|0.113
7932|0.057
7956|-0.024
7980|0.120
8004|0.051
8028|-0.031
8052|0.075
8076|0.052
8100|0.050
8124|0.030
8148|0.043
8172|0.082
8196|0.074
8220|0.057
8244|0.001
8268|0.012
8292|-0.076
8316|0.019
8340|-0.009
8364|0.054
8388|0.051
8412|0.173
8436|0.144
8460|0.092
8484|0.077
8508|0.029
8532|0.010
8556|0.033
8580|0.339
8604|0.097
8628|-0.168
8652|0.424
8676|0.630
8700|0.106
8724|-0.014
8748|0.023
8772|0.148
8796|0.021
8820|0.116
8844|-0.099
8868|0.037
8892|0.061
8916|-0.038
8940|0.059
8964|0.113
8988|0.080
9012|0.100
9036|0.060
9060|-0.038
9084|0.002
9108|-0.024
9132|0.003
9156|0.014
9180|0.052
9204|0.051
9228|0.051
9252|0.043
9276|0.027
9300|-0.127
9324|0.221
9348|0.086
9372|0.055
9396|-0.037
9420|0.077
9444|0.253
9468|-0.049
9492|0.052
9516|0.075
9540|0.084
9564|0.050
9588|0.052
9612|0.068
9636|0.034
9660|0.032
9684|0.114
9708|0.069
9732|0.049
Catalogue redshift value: 0.730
